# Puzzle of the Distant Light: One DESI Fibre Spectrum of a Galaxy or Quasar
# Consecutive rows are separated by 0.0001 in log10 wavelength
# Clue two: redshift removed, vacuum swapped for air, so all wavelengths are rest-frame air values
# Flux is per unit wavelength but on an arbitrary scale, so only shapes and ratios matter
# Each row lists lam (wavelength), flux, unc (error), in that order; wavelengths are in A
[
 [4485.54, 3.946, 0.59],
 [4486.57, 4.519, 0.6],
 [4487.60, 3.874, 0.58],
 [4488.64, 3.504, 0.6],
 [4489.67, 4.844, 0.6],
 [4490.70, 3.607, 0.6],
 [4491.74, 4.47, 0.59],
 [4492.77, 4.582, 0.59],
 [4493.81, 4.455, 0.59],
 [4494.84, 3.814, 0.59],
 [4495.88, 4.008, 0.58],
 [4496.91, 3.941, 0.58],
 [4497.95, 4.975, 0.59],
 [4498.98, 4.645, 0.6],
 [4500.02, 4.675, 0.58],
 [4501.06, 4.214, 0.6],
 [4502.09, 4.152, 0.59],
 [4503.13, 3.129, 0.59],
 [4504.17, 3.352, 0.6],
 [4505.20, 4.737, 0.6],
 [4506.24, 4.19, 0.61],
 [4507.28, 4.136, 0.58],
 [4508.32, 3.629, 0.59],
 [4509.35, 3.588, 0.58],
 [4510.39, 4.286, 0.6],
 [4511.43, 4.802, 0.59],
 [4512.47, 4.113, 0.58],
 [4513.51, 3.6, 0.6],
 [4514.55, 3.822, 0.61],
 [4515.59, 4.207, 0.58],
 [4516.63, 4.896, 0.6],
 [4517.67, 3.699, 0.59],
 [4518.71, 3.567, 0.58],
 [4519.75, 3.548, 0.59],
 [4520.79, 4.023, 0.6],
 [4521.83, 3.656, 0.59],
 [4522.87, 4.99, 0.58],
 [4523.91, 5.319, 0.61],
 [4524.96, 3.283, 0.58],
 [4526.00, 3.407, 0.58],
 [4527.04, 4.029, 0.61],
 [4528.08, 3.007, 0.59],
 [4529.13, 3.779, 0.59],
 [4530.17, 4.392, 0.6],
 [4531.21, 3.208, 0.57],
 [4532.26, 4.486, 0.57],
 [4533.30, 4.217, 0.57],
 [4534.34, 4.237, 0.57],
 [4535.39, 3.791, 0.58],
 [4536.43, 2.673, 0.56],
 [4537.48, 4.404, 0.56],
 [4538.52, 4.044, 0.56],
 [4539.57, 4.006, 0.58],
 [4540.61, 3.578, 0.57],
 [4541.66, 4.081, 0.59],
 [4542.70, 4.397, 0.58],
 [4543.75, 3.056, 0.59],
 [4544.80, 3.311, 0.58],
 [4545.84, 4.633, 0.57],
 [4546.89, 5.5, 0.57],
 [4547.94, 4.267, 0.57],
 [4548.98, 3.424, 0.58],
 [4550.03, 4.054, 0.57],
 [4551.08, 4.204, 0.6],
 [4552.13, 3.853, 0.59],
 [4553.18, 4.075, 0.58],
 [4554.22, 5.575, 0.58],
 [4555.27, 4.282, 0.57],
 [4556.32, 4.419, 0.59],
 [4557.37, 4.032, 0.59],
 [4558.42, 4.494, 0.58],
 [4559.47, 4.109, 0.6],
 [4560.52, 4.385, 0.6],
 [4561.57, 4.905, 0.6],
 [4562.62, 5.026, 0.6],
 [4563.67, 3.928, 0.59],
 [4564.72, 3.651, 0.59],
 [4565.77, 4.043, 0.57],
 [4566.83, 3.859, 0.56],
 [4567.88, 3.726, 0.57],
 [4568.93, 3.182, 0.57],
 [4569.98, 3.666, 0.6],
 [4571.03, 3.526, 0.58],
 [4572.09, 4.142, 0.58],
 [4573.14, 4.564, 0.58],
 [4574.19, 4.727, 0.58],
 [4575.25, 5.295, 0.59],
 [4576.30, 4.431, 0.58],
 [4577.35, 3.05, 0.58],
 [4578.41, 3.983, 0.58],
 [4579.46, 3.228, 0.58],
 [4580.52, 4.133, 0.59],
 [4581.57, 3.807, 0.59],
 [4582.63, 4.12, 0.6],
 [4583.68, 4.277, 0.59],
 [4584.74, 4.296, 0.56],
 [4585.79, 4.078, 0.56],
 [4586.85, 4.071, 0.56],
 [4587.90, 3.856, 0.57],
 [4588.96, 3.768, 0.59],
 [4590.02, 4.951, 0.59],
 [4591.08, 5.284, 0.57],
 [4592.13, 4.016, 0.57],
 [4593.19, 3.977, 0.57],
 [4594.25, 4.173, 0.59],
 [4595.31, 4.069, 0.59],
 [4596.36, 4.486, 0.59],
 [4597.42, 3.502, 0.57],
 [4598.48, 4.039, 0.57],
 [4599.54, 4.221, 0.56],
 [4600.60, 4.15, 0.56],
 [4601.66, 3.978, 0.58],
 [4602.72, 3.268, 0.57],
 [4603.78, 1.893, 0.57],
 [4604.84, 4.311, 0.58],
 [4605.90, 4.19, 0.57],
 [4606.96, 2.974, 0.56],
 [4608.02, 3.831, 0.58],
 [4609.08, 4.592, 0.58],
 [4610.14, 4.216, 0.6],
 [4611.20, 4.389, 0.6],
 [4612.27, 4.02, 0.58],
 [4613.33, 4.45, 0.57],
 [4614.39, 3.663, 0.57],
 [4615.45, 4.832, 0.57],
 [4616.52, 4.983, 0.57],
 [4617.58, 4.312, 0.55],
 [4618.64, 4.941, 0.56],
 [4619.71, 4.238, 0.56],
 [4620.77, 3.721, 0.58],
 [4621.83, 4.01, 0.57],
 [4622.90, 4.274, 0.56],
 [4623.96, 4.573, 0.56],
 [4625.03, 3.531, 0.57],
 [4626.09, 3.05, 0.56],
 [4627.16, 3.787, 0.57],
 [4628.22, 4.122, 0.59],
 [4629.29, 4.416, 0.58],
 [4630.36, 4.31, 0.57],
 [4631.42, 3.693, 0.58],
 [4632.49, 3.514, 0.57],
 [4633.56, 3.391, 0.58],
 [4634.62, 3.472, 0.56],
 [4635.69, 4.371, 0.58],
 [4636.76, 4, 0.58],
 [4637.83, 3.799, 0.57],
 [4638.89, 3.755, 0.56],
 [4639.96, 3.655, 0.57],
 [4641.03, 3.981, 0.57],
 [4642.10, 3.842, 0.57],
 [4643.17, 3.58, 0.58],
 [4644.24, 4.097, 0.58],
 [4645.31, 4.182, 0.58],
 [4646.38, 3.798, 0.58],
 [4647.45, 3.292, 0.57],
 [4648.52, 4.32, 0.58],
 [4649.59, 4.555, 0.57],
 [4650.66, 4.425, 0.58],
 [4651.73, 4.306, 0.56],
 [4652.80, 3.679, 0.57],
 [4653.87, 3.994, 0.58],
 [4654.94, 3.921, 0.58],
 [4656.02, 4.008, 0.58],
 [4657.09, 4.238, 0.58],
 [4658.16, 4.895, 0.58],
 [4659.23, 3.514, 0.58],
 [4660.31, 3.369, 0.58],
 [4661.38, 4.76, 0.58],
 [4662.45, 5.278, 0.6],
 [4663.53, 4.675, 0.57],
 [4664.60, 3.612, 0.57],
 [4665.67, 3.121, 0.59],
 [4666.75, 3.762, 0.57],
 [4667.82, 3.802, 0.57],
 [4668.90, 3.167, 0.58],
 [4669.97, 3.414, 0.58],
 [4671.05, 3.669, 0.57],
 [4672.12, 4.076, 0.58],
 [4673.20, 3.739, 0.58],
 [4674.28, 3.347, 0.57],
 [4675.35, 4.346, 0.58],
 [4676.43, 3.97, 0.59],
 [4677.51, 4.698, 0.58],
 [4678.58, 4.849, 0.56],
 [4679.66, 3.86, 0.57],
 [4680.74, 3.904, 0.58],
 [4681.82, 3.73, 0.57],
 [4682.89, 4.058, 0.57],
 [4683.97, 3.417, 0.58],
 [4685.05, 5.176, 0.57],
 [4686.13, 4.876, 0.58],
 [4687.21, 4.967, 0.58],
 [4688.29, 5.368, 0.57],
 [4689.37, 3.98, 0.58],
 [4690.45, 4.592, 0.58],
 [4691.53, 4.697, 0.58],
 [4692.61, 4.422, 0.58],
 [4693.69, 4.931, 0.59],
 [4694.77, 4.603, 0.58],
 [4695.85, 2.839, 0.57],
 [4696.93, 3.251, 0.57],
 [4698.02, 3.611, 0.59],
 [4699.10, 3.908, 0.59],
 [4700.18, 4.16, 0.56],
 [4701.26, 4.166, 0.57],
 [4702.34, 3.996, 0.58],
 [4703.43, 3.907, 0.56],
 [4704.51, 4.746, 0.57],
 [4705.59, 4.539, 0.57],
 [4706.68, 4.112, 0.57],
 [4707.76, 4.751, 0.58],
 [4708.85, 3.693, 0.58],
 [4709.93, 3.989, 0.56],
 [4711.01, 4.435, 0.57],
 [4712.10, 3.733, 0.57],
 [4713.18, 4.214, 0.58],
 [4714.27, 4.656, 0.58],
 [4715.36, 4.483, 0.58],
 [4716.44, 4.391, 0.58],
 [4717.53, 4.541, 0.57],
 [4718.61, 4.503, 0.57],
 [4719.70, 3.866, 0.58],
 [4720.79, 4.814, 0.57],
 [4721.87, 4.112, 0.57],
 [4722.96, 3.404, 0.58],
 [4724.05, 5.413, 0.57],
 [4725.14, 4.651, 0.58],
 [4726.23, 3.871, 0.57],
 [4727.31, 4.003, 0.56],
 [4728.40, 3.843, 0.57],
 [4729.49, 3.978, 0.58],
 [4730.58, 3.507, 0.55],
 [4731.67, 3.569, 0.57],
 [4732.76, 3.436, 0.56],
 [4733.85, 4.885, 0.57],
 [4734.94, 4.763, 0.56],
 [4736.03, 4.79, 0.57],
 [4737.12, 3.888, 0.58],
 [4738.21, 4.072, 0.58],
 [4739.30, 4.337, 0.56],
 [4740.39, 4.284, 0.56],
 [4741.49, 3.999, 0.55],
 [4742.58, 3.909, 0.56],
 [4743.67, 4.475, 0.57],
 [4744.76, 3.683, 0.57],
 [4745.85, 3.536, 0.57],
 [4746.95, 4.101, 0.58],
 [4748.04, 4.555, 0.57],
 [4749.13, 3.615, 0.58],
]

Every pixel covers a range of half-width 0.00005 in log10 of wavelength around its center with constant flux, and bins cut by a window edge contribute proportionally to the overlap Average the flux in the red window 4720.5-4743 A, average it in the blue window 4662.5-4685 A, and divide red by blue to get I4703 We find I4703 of 1.1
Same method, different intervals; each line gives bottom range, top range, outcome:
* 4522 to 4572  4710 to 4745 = 1.04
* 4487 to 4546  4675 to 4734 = 1.05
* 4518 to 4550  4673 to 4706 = 1.07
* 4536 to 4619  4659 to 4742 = 1.01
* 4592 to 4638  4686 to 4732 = 1.06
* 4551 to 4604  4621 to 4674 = 0.96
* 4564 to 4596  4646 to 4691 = 1.01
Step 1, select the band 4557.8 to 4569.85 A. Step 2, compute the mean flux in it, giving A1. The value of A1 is 4.1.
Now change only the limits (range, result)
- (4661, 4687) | 4.06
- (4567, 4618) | 4.05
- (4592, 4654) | 3.99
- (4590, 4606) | 4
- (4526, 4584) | 4.05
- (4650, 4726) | 4.17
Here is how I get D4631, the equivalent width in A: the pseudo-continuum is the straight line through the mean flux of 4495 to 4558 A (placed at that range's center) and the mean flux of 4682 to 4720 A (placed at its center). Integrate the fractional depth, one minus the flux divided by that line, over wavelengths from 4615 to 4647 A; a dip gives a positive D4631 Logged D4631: 1.4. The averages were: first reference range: 4.06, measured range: 4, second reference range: 4.27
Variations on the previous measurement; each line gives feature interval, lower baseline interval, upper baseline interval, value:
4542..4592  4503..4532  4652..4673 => -2.6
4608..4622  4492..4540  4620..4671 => -1.3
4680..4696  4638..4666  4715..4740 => -1.1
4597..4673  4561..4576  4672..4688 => 4.2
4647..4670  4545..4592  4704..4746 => 1.0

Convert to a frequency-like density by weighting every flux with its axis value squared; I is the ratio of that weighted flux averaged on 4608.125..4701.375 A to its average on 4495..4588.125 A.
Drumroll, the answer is 1.05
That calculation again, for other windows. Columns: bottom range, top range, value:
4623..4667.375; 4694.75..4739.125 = 1.08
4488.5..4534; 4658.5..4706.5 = 1.09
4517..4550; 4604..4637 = 1.07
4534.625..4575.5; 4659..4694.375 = 1.07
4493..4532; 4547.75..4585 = 1.05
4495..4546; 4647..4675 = 1.06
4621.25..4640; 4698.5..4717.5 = 1.13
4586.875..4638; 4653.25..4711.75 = 1.05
